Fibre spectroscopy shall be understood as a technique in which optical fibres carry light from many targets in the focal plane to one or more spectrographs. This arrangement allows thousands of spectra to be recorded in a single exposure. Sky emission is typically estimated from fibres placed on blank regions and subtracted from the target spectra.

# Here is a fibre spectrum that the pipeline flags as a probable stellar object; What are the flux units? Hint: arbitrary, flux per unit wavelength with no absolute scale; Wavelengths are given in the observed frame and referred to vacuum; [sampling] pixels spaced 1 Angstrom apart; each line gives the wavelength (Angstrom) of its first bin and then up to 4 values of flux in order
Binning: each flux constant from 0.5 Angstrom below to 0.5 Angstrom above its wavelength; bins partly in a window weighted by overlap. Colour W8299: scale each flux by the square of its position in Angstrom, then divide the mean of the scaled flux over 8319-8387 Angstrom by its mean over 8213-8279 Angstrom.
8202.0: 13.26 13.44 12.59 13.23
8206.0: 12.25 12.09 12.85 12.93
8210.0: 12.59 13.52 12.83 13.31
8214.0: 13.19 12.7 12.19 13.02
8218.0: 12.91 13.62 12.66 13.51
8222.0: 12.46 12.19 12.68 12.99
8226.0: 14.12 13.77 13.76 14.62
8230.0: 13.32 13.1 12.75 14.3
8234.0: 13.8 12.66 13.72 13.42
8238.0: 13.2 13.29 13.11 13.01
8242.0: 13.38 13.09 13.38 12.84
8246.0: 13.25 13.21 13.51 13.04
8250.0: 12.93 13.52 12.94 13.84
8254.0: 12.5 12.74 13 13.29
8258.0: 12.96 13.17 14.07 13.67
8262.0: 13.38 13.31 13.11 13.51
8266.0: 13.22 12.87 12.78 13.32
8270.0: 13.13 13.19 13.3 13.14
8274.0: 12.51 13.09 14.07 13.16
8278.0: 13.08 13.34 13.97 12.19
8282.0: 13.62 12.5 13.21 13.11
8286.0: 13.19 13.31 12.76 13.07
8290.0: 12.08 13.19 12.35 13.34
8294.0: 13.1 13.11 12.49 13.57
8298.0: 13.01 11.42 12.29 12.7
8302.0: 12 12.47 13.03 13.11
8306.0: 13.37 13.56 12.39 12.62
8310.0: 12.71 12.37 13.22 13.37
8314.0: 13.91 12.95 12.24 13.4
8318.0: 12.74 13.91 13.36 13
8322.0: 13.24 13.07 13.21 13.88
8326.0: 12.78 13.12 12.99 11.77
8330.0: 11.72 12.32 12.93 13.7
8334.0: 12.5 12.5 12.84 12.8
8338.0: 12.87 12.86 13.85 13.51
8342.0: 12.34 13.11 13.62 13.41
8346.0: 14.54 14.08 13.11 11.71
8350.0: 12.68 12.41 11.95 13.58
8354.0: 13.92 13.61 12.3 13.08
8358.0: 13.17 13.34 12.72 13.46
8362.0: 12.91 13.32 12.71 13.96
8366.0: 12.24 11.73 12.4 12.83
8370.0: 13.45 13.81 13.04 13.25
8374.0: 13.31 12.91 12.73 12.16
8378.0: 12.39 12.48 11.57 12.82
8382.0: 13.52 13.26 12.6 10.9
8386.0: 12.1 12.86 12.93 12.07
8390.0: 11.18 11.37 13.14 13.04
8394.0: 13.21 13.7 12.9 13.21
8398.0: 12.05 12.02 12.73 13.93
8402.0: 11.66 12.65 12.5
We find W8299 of 1.00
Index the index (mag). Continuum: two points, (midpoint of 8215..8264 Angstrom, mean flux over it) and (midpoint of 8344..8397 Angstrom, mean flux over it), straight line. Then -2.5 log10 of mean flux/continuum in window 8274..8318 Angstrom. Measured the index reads 0.01 mag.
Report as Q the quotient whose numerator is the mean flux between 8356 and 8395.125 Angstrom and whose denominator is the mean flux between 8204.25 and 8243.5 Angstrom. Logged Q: 1.0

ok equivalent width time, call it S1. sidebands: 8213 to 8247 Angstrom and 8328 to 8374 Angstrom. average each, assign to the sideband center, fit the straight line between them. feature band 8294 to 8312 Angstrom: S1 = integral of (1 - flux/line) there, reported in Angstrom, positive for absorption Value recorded 0.45 Angstrom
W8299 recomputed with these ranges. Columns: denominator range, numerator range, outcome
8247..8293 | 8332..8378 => 1.01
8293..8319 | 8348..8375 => 1.02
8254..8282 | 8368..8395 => 0.99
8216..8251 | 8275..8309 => 0.99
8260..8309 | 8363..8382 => 1.00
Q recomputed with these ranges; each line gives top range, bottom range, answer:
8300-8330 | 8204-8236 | 0.99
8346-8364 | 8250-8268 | 0.99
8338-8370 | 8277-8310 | 1.01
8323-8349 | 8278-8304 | 1.01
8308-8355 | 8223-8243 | 0.97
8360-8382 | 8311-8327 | 0.97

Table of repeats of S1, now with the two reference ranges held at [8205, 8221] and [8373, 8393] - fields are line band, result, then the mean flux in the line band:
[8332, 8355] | -0.97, 13.1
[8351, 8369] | -0.60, 12.9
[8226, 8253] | -1.16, 13.4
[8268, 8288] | -0.69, 13.2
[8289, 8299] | -0.13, 12.8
